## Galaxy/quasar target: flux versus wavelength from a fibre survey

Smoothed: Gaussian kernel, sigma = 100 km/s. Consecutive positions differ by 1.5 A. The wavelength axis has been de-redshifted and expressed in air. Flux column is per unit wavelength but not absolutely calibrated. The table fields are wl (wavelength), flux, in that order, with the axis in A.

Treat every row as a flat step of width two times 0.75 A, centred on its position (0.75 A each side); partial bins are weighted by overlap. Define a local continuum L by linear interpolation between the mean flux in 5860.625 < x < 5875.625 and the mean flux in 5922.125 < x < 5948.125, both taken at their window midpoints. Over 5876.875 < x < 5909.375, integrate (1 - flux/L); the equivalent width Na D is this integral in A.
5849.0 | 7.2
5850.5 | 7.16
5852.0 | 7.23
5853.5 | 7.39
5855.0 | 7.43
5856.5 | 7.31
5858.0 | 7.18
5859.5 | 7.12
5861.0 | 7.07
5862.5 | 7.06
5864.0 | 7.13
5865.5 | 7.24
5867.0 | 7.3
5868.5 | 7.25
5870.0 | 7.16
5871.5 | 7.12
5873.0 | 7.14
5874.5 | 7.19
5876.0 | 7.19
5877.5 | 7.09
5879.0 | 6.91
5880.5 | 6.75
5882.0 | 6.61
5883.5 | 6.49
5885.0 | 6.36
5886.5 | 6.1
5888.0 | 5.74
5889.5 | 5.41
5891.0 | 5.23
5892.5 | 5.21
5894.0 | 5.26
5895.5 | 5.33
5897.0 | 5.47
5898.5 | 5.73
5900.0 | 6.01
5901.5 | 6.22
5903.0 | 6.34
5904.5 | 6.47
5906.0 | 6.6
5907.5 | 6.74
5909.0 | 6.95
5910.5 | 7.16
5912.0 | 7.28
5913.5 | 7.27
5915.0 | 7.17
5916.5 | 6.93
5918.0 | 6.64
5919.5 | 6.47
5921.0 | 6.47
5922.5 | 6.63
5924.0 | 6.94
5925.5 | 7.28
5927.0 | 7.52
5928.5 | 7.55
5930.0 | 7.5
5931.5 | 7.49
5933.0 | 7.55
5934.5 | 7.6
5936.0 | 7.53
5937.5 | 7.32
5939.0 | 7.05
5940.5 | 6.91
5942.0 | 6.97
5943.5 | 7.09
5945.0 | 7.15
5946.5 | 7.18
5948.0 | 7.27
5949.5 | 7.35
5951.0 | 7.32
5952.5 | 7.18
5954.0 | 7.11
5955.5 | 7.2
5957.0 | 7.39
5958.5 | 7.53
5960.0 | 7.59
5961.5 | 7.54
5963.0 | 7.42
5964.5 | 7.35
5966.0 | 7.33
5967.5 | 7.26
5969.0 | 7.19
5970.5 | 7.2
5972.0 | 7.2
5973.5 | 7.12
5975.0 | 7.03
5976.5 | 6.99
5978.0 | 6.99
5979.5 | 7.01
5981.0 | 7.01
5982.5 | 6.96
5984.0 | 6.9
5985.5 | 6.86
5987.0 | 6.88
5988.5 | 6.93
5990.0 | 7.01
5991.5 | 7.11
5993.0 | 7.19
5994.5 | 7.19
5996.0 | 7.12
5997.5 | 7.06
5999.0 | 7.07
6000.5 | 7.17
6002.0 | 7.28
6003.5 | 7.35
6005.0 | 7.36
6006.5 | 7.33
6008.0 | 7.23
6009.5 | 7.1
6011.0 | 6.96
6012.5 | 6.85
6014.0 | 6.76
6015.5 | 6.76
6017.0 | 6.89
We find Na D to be 4.87 A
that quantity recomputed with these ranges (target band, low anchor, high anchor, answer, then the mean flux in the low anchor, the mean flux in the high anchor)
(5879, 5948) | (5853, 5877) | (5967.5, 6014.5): 4.7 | 7.2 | 7.08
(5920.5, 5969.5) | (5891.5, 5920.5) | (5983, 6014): -4.4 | 6.37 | 7.09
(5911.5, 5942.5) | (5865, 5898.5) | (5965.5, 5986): -1.9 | 6.41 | 7.07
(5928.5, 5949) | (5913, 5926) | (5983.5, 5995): -1.2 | 6.85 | 7.01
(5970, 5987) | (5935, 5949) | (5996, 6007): 0.4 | 7.17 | 7.22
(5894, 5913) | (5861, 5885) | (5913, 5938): 2.1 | 7.02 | 7.17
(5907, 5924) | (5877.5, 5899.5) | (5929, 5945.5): -0.5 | 5.94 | 7.29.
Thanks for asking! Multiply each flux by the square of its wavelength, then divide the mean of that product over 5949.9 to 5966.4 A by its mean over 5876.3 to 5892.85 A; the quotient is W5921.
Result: 1.21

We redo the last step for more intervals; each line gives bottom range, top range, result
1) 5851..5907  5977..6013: 1.12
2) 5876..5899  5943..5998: 1.22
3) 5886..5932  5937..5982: 1.13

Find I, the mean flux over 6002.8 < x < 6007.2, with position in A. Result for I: 7.35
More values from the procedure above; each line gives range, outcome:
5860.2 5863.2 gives 7.07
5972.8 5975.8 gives 7.07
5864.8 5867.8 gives 7.27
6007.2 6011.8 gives 7.1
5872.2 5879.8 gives 7.1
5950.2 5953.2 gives 7.25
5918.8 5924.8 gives 6.63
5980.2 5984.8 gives 6.96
